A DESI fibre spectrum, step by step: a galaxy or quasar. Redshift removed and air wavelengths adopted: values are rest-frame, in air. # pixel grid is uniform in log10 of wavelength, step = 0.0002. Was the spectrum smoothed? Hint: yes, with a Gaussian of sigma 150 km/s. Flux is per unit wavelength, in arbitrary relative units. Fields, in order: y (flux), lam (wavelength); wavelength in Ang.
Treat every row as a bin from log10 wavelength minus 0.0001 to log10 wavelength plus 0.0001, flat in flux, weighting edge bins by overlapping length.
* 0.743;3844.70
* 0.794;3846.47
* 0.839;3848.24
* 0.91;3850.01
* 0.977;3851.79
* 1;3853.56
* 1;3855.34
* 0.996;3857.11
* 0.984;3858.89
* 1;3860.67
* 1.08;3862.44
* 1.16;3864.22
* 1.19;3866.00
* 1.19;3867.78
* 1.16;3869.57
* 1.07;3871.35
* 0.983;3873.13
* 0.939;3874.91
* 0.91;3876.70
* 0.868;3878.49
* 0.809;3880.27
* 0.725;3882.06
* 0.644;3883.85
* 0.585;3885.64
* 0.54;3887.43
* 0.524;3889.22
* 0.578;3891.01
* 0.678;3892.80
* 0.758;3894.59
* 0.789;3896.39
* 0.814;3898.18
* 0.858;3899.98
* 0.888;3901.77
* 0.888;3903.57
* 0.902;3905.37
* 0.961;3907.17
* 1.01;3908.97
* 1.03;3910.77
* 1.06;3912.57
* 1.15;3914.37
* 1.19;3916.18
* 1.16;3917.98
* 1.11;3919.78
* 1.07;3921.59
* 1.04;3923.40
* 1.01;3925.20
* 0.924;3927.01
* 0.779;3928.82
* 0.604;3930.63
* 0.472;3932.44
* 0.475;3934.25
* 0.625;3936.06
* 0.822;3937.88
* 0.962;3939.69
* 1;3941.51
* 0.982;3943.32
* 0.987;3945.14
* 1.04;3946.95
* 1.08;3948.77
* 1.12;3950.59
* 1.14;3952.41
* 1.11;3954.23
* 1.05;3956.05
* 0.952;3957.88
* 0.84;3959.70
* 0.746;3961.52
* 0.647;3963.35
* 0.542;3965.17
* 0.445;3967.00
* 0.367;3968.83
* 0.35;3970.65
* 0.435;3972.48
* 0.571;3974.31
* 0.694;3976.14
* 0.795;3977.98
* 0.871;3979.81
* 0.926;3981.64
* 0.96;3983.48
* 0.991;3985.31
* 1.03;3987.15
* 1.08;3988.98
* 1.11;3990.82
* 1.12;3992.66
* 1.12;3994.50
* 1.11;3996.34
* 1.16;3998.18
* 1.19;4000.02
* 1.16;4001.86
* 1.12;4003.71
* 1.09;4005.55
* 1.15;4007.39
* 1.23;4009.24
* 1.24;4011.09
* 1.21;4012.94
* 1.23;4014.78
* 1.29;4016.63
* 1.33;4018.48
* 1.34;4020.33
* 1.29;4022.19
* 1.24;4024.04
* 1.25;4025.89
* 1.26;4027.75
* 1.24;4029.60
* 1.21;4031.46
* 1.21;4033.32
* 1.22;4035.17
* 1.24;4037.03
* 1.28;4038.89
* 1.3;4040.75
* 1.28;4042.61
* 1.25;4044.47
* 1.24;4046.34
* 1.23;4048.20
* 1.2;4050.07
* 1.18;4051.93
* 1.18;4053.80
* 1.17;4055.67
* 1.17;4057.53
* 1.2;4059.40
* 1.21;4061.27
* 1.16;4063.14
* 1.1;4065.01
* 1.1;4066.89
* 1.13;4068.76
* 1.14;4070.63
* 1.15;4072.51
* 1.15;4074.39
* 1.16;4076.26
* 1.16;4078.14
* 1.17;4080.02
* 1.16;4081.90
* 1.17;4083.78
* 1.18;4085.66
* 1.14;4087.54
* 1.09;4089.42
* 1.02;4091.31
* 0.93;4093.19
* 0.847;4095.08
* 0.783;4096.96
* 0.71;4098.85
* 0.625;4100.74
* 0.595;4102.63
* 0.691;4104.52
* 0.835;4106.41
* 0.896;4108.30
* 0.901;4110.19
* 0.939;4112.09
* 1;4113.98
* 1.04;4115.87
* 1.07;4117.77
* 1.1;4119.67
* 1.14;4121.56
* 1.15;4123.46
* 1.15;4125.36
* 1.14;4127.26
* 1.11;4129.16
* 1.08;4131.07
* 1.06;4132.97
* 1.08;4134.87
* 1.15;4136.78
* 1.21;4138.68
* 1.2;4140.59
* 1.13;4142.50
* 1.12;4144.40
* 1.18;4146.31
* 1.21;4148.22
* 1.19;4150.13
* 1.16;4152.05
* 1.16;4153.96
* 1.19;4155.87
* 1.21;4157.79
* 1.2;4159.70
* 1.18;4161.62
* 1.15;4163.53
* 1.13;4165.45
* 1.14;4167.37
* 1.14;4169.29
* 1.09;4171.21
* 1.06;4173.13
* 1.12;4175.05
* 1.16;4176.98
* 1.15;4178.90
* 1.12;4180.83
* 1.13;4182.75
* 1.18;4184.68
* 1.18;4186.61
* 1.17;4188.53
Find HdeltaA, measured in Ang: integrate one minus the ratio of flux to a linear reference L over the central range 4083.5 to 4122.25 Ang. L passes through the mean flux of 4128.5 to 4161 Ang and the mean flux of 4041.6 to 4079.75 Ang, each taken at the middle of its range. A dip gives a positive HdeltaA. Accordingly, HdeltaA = 7.8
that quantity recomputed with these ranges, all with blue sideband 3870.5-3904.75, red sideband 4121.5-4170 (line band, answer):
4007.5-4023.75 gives -5.0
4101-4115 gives 3.5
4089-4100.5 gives 2.2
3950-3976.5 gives 4.7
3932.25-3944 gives 1.1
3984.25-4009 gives -4.6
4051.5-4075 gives -2.8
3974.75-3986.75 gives 0.6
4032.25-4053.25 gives -4.9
